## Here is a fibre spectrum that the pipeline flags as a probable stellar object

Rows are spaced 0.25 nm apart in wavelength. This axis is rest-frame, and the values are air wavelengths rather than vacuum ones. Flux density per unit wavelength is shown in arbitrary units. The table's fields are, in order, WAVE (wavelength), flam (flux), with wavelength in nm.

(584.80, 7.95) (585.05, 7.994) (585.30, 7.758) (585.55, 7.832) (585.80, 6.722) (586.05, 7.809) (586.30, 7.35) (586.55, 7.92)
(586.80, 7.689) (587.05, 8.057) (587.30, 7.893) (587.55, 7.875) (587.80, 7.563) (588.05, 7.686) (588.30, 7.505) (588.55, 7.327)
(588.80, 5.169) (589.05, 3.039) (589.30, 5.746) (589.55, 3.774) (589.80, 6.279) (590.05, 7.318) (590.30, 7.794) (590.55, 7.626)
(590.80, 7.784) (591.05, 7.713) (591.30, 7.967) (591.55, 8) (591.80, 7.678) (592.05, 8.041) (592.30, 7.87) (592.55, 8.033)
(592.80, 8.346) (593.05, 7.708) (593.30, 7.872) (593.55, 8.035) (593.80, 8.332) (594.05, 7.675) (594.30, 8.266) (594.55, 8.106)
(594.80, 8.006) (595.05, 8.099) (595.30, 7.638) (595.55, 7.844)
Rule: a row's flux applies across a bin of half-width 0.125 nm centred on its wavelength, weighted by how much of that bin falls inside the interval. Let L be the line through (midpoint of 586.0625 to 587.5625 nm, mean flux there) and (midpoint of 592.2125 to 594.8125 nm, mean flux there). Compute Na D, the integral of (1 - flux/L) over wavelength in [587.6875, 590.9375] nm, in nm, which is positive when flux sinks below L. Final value 0.57 nm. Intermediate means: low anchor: 7.79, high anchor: 8.03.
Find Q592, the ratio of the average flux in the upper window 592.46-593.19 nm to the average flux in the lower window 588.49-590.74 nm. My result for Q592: 1.33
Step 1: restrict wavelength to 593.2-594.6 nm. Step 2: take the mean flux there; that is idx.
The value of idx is 8.05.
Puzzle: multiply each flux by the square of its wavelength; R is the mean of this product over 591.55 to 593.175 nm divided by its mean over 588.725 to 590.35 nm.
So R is 1.46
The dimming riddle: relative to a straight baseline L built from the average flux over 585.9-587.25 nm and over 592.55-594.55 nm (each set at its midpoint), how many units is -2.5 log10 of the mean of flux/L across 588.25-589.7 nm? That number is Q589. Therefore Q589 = 0.42 mag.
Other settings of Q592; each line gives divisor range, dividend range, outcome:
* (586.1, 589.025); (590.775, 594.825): 1.09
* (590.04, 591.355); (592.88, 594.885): 1.04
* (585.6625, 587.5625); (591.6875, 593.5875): 1.04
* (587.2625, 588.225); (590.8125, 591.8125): 1.02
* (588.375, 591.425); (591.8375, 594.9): 1.24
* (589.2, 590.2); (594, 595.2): 1.38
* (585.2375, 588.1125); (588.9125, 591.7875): 0.87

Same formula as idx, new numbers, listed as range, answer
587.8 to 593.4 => 7.11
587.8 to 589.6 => 5.96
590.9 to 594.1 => 7.95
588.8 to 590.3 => 5.44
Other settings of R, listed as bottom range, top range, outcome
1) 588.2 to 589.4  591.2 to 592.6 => 1.40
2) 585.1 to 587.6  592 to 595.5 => 1.07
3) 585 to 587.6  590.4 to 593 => 1.04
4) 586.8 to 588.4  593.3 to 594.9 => 1.06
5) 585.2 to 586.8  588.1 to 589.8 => 0.75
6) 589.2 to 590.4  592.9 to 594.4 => 1.31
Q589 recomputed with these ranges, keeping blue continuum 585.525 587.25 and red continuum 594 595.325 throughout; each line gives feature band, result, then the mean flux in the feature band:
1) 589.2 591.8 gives 0.11 mag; 7.04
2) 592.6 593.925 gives -0.02 mag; 8.06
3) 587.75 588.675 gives 0.03 mag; 7.52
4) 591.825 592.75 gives -0.01 mag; 7.98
